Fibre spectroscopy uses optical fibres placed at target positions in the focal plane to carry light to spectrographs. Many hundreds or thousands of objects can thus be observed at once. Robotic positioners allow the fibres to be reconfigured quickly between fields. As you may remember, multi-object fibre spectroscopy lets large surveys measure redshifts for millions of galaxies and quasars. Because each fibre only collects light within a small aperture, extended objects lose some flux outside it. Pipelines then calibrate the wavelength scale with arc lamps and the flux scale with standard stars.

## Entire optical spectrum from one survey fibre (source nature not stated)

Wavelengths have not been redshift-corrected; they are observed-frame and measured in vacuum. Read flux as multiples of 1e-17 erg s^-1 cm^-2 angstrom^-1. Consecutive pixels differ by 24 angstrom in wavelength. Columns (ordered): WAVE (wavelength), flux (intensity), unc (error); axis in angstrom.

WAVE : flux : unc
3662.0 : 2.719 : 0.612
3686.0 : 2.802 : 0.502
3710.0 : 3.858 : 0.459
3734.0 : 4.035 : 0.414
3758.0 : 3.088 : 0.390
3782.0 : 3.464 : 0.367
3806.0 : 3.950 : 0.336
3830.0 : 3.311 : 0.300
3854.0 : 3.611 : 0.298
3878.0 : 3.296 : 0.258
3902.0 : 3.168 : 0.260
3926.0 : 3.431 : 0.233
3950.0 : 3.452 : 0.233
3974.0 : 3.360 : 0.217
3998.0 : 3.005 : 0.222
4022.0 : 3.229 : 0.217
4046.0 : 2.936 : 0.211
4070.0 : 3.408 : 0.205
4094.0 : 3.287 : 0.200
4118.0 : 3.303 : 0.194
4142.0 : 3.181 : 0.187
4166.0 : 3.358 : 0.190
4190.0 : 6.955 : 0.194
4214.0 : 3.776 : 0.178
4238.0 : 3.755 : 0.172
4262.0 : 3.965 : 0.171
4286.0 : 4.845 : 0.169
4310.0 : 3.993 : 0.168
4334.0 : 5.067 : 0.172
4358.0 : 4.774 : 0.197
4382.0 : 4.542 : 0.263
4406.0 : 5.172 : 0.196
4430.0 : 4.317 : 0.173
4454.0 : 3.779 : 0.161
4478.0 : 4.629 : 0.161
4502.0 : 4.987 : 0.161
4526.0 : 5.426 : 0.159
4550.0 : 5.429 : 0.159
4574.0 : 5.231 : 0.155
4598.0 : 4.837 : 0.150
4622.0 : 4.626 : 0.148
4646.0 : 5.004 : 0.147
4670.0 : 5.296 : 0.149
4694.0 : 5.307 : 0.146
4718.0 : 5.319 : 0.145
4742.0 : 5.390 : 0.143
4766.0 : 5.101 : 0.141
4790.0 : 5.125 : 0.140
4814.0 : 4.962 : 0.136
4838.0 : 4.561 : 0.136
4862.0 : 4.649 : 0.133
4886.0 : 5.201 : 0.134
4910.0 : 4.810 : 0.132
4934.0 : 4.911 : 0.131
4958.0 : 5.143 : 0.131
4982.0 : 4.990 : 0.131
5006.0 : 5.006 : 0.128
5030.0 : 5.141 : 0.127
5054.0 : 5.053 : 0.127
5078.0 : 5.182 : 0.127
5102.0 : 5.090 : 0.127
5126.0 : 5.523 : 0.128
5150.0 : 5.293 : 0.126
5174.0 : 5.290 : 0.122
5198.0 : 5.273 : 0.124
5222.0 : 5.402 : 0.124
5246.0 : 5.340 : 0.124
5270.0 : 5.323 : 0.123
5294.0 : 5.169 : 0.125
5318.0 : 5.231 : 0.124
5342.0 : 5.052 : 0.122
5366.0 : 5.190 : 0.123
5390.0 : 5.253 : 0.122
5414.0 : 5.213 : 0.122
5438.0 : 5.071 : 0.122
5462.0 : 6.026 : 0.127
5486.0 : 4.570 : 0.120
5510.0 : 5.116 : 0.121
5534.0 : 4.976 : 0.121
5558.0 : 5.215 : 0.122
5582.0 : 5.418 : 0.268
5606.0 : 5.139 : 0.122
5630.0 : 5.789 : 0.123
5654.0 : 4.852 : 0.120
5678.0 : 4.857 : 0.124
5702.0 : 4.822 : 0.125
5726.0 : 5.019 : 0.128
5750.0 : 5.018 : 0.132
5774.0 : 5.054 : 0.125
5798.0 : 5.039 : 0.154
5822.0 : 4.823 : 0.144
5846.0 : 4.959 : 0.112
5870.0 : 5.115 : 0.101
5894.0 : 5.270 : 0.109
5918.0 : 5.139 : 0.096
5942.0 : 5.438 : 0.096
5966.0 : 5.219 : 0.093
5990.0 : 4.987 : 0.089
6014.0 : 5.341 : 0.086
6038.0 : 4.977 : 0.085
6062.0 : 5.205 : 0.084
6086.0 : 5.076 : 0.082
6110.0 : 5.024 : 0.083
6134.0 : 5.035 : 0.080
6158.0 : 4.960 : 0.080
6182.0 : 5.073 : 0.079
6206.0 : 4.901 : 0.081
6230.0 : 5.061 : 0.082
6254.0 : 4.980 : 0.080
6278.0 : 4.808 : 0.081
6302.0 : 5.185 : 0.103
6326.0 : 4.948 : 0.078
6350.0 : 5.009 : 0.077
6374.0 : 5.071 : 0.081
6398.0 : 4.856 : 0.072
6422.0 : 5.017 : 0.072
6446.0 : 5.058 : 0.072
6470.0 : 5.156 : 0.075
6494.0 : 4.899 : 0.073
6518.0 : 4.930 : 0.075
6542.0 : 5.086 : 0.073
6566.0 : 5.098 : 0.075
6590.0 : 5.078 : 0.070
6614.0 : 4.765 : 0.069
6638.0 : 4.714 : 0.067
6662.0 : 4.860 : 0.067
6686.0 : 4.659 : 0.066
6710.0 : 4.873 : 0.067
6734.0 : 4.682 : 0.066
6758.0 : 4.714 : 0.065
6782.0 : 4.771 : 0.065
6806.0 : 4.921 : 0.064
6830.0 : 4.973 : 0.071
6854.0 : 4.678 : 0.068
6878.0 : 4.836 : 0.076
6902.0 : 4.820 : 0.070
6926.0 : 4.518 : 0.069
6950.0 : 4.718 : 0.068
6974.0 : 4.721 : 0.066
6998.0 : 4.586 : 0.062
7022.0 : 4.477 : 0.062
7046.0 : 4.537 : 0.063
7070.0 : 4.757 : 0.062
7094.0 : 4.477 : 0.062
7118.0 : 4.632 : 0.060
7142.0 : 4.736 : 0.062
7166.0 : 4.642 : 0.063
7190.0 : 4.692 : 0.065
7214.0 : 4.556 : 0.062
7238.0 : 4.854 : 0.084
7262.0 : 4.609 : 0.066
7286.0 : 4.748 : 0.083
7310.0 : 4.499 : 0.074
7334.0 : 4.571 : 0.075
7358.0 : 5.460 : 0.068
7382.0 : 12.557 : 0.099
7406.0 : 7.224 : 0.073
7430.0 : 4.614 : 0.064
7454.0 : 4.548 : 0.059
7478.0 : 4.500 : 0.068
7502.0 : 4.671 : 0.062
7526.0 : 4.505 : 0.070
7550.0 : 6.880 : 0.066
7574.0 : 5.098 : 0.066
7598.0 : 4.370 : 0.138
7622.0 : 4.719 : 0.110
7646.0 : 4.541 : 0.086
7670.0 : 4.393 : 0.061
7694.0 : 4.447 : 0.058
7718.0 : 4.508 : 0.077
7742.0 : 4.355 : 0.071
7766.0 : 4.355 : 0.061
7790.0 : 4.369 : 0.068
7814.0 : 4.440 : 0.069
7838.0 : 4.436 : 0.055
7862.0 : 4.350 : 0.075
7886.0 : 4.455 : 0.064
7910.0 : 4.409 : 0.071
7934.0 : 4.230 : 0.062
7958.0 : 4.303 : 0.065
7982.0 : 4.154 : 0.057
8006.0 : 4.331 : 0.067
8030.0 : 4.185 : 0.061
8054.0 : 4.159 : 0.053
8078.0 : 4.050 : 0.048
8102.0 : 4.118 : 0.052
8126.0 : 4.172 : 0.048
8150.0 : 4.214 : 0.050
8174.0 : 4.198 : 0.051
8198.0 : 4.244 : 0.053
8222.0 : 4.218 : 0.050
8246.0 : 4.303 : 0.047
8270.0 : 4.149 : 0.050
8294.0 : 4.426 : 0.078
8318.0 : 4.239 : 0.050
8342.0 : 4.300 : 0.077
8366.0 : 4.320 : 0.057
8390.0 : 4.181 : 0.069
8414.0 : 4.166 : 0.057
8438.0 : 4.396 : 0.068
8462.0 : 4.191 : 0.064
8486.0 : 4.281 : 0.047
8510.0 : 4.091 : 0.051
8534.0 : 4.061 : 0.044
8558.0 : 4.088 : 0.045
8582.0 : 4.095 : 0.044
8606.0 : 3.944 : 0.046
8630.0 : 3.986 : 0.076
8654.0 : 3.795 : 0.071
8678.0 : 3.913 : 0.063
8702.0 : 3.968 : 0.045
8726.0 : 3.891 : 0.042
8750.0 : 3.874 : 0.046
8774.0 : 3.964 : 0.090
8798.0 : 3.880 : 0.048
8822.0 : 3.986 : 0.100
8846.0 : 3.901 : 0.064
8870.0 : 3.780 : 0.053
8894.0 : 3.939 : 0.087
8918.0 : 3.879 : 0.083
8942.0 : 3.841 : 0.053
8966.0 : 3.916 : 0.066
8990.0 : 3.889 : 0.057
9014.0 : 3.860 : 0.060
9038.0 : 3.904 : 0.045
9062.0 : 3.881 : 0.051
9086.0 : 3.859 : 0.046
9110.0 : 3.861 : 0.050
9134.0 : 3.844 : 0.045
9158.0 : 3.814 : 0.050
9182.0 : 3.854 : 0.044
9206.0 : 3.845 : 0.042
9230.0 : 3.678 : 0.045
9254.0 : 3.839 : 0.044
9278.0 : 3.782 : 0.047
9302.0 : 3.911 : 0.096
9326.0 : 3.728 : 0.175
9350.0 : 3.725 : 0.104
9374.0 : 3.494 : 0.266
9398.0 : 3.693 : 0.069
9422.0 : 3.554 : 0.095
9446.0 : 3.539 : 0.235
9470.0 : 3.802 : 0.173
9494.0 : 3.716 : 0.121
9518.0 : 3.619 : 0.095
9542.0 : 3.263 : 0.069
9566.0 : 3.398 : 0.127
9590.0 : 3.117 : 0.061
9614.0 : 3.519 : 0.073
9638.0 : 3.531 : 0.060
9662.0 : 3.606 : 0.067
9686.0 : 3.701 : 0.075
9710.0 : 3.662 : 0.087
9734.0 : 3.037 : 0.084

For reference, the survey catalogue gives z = 0.123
